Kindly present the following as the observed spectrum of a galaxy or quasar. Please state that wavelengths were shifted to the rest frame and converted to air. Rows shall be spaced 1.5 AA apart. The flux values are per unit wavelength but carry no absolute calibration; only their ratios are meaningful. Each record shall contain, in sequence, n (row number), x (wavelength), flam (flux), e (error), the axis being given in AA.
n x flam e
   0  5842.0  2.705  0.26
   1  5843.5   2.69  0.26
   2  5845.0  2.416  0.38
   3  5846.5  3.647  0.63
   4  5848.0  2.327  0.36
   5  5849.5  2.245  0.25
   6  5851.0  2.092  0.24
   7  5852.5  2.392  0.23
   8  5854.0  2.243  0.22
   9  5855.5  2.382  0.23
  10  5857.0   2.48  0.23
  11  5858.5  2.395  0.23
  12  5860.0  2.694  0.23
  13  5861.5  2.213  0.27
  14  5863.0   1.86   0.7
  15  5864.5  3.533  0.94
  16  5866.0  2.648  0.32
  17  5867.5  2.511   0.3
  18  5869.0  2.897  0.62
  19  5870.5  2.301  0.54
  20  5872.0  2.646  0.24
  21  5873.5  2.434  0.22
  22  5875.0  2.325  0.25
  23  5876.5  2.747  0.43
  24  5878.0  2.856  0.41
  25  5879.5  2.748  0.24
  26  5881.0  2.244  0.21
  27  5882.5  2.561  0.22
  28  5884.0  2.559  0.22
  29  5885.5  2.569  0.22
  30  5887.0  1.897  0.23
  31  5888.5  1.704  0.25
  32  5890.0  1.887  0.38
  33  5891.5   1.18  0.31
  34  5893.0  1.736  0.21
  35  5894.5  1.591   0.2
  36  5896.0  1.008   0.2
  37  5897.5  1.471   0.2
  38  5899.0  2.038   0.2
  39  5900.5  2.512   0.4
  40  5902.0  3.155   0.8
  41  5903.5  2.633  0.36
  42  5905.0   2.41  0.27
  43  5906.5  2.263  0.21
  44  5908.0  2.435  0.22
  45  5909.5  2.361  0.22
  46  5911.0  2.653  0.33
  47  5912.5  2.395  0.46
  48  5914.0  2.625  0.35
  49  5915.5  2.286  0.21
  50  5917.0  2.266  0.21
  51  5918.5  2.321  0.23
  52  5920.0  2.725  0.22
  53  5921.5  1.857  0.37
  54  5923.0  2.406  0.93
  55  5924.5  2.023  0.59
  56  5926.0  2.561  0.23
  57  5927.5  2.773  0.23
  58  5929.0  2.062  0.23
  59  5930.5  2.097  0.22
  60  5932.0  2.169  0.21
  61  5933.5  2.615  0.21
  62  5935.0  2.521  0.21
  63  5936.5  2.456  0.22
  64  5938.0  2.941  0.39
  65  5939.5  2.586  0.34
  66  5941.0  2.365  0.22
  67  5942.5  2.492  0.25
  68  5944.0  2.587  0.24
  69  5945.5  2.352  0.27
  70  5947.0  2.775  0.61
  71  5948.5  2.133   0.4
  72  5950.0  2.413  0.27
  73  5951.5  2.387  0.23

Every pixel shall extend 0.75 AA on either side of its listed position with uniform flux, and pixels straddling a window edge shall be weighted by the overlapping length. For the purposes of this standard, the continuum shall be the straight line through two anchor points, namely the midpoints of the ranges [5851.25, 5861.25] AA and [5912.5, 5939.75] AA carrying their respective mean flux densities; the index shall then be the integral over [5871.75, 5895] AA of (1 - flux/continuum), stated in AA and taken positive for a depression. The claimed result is 1.7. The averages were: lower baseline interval 2.4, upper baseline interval 2.4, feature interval 2.23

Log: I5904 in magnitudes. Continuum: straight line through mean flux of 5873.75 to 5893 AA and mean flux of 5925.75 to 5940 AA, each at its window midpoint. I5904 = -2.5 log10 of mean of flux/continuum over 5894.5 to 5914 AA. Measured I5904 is 0.041 mag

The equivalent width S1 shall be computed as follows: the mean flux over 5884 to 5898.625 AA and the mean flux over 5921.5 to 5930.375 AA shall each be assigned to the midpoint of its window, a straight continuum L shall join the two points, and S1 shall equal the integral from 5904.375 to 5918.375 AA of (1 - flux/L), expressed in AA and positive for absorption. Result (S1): -2.4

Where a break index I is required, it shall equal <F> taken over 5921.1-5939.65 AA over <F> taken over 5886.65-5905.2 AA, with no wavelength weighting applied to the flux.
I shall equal 1.2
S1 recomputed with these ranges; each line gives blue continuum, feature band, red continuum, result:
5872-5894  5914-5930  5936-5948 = 0.77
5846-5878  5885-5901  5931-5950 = 4.80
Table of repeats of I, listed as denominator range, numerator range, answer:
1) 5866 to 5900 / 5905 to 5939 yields 1.10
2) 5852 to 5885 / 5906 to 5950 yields 0.96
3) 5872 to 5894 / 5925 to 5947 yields 1.10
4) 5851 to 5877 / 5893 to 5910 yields 0.86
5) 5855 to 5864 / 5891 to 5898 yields 0.59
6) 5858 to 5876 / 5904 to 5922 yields 0.94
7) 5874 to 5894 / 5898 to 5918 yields 1.10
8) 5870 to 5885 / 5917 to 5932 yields 0.90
